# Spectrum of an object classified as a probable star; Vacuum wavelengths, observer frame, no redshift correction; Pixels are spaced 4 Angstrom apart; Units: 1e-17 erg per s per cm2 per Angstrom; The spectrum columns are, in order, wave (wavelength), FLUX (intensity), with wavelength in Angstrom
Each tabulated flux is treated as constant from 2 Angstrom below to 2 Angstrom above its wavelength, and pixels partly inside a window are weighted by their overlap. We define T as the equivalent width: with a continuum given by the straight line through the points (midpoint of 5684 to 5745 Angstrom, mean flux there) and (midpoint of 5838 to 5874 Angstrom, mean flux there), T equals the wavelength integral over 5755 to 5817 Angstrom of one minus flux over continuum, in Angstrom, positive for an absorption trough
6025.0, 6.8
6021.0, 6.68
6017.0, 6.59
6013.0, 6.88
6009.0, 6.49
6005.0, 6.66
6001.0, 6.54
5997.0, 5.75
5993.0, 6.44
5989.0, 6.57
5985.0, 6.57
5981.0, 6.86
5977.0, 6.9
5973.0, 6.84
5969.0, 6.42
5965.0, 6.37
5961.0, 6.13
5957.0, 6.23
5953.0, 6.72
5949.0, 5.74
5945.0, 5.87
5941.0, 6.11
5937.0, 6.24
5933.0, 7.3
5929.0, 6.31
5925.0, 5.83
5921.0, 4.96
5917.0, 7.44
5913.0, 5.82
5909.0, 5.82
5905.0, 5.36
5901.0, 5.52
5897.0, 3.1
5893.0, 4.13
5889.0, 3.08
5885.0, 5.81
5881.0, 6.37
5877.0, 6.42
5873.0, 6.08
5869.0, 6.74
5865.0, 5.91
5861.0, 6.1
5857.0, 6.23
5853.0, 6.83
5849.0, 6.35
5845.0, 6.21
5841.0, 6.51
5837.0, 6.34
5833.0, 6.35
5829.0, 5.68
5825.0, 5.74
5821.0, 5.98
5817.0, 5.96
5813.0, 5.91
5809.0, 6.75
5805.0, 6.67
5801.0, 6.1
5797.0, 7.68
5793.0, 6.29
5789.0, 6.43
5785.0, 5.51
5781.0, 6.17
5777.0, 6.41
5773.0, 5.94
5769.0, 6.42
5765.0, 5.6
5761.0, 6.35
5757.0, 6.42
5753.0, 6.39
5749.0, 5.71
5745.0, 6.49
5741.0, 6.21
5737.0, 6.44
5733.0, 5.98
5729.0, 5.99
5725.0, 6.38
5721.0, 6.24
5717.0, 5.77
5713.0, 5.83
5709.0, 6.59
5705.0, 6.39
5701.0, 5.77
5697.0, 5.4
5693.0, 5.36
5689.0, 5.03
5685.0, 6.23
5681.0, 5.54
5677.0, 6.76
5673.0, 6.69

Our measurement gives -1.4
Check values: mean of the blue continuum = 5.99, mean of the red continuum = 6.34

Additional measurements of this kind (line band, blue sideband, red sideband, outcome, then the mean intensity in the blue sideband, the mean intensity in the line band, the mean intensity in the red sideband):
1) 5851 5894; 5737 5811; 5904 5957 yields 2.58 Angstrom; 6.31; 5.83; 6.14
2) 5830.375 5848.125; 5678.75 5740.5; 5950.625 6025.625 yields -0.31 Angstrom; 5.94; 6.33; 6.54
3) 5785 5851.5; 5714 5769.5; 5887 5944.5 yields -4.71 Angstrom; 6.16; 6.29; 5.51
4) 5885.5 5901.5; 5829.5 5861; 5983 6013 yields 6.01 Angstrom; 6.35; 3.98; 6.46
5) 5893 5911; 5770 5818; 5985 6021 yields 4.38 Angstrom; 6.33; 4.86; 6.5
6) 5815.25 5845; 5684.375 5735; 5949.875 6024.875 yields 0.44 Angstrom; 5.91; 6.09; 6.53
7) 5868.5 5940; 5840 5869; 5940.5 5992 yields 7.87 Angstrom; 6.33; 5.67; 6.42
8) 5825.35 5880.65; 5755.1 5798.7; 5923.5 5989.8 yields 0.56 Angstrom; 6.28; 6.27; 6.41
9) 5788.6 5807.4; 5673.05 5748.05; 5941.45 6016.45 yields -1.48 Angstrom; 6.04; 6.65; 6.44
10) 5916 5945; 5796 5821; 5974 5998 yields 1.22 Angstrom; 6.42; 6.24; 6.56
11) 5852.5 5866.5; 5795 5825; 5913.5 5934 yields 0.27 Angstrom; 6.39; 6.22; 6.28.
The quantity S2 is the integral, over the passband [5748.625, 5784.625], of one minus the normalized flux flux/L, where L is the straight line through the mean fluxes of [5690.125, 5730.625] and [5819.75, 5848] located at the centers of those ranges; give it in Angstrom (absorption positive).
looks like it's -0.7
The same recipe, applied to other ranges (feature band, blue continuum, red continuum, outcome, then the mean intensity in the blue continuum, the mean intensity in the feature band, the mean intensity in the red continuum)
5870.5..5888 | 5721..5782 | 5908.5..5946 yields 0.5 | 6.2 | 6.01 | 6.19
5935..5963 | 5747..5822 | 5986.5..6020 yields 1.2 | 6.25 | 6.15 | 6.5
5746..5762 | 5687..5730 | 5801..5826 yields -0.6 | 5.88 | 6.23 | 6.18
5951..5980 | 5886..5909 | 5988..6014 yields -3.8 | 4.44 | 6.53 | 6.46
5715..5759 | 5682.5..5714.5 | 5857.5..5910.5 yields -3.4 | 5.82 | 6.18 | 5.44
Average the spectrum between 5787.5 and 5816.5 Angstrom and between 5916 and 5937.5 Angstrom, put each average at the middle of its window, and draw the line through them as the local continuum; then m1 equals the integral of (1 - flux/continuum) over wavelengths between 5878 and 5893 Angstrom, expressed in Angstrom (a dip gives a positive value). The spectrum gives 3.1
